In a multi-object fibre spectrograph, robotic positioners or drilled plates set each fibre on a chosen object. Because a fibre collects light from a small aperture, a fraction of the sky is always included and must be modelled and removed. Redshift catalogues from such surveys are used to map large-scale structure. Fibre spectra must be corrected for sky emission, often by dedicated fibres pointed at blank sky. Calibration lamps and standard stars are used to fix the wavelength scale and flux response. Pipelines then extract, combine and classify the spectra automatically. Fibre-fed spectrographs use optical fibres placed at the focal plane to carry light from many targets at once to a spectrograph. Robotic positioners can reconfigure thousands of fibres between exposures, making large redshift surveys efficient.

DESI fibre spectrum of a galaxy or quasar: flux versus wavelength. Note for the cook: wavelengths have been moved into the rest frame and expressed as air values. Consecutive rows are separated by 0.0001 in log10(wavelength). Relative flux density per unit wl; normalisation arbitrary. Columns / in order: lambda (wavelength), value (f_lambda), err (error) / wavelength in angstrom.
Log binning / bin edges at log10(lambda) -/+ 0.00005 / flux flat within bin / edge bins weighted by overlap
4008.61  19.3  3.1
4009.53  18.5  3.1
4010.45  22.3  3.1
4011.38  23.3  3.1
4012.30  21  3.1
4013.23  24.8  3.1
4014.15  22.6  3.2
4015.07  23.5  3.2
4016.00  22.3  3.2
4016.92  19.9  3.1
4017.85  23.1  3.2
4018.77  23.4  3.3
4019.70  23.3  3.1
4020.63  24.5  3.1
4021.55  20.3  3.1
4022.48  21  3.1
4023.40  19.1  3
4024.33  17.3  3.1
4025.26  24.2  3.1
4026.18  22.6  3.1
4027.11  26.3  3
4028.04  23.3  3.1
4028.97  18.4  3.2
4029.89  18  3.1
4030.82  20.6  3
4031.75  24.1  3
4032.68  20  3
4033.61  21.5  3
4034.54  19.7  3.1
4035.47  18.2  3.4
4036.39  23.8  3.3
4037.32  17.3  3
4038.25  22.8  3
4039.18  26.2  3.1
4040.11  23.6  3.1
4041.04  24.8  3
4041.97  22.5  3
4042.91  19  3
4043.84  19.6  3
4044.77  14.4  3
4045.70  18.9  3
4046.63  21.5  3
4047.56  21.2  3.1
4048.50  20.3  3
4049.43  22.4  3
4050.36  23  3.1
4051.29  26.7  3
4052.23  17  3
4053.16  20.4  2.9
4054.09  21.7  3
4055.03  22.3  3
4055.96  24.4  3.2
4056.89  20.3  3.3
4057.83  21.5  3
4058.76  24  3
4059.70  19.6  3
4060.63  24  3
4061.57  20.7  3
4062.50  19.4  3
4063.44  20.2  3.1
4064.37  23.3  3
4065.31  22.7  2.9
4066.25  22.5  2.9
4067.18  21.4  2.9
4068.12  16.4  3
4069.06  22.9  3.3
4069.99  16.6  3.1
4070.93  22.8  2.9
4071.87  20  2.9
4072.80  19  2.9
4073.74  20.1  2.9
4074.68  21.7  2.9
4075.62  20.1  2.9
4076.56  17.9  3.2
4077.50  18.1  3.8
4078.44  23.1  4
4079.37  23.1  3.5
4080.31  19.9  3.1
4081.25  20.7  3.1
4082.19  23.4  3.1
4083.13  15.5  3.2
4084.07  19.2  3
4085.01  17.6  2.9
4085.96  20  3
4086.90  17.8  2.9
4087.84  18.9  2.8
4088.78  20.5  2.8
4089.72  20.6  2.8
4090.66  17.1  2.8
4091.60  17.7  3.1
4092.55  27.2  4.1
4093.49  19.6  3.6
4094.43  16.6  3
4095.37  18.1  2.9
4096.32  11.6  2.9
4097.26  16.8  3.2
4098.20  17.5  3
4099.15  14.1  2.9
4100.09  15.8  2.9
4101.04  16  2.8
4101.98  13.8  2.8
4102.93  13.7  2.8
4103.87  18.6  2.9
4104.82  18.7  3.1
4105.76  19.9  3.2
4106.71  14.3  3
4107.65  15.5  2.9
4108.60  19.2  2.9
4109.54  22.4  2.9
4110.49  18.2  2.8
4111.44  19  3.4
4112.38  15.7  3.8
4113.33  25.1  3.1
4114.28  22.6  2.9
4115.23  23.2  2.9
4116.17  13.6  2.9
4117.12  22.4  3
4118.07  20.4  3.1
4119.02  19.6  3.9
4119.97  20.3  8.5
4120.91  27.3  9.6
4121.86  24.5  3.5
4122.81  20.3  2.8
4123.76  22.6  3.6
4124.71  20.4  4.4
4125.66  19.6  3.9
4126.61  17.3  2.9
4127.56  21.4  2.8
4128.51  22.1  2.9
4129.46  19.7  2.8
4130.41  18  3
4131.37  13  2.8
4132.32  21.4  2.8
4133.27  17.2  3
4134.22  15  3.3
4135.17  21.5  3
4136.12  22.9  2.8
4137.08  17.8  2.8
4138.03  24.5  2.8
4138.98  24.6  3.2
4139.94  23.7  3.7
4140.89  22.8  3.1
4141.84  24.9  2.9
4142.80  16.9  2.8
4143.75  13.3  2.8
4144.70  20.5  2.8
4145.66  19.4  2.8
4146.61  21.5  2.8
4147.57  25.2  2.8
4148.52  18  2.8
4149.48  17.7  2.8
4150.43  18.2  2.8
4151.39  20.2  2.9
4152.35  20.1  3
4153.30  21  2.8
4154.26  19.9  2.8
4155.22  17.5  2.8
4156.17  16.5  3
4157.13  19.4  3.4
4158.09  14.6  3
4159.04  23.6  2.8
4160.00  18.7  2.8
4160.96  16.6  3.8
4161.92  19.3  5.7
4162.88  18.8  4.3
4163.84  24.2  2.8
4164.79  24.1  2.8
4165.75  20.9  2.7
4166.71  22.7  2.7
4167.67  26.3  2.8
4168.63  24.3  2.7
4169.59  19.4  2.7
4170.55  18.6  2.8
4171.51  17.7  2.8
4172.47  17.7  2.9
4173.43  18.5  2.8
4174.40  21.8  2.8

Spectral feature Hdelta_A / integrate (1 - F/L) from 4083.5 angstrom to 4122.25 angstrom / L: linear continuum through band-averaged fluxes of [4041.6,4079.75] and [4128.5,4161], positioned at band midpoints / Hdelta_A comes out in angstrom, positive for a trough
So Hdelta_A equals 2.8 angstrom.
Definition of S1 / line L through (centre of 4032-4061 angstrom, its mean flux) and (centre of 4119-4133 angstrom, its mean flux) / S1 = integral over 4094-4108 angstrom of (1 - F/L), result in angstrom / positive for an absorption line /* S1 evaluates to 3.2 angstrom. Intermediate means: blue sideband 21.4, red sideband 20.5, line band 16.1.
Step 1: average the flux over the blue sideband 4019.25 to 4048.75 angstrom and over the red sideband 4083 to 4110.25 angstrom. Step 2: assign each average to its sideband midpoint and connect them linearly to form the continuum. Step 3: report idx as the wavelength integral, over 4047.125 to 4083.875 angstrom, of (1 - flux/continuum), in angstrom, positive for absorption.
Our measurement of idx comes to -2.9 angstrom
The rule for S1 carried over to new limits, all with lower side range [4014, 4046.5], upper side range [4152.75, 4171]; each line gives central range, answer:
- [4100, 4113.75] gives 2.0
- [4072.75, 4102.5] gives 3.2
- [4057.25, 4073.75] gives 0.1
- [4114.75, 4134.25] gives 0.5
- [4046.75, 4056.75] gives -0.3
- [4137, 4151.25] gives -0.1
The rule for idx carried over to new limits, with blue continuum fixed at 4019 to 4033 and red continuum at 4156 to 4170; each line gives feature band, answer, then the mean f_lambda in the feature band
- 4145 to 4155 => 0.36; 20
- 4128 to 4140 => 0.52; 20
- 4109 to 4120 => 0.43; 20.2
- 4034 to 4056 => 0.20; 21.3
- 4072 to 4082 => 0.38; 20.5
